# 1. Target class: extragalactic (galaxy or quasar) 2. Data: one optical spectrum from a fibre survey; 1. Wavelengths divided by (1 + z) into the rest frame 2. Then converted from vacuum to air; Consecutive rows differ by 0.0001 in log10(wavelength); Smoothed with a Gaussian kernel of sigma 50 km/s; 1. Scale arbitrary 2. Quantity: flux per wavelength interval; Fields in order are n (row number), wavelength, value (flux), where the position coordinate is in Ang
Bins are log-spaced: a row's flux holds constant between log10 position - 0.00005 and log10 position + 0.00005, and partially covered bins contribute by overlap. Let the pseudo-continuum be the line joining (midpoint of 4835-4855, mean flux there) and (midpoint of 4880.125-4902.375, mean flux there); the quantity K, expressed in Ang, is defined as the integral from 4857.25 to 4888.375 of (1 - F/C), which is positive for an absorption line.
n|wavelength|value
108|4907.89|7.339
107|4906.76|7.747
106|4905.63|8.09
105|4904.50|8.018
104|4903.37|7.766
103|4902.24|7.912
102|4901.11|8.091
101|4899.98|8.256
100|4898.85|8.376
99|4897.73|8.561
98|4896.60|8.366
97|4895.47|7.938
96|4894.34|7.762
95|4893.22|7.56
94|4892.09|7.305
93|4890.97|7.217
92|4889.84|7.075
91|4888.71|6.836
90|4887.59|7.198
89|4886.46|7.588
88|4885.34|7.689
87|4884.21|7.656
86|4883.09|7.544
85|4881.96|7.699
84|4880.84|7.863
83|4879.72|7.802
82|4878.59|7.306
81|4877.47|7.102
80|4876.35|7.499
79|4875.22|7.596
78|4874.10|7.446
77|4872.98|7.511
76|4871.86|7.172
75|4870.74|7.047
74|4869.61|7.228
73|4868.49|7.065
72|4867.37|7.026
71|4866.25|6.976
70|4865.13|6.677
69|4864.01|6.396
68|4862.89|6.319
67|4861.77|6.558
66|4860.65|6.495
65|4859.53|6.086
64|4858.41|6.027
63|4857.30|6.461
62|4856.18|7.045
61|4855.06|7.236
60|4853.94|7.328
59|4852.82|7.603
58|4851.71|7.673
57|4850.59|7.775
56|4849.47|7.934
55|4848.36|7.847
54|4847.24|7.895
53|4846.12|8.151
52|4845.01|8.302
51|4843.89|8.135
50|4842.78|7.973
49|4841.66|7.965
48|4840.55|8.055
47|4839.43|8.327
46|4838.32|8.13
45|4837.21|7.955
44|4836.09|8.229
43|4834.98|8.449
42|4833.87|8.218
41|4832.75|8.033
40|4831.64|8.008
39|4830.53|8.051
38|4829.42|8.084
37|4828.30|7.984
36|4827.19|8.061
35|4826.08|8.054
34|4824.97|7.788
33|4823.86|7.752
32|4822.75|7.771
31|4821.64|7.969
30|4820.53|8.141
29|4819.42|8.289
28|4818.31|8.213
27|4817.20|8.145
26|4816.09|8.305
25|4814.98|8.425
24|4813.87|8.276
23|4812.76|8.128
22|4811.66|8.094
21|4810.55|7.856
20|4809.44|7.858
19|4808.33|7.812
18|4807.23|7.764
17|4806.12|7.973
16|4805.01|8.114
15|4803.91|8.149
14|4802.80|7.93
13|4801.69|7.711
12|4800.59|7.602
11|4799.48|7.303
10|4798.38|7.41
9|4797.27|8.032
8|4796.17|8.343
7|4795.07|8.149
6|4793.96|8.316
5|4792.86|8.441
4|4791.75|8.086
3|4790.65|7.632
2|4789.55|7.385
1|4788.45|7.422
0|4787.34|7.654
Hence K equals 2.8 Ang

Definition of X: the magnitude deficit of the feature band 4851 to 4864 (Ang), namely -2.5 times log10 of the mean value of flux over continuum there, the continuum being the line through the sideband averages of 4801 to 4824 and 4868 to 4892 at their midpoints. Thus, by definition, 0.12 mag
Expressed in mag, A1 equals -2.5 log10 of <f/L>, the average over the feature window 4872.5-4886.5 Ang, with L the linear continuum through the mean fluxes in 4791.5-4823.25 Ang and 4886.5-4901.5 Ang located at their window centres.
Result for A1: 0.03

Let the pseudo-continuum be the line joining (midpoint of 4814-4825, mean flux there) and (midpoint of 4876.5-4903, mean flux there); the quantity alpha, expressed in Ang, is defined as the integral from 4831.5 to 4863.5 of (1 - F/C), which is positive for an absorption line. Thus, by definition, 1.4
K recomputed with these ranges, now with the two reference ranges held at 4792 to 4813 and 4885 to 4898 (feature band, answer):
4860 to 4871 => 1.3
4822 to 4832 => -0.1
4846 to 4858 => 0.4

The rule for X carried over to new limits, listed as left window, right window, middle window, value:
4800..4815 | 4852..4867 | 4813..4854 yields -0.10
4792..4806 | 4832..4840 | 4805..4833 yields 0.01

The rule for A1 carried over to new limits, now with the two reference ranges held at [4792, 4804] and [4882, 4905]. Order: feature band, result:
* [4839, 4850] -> -0.030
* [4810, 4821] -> -0.039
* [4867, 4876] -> 0.074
